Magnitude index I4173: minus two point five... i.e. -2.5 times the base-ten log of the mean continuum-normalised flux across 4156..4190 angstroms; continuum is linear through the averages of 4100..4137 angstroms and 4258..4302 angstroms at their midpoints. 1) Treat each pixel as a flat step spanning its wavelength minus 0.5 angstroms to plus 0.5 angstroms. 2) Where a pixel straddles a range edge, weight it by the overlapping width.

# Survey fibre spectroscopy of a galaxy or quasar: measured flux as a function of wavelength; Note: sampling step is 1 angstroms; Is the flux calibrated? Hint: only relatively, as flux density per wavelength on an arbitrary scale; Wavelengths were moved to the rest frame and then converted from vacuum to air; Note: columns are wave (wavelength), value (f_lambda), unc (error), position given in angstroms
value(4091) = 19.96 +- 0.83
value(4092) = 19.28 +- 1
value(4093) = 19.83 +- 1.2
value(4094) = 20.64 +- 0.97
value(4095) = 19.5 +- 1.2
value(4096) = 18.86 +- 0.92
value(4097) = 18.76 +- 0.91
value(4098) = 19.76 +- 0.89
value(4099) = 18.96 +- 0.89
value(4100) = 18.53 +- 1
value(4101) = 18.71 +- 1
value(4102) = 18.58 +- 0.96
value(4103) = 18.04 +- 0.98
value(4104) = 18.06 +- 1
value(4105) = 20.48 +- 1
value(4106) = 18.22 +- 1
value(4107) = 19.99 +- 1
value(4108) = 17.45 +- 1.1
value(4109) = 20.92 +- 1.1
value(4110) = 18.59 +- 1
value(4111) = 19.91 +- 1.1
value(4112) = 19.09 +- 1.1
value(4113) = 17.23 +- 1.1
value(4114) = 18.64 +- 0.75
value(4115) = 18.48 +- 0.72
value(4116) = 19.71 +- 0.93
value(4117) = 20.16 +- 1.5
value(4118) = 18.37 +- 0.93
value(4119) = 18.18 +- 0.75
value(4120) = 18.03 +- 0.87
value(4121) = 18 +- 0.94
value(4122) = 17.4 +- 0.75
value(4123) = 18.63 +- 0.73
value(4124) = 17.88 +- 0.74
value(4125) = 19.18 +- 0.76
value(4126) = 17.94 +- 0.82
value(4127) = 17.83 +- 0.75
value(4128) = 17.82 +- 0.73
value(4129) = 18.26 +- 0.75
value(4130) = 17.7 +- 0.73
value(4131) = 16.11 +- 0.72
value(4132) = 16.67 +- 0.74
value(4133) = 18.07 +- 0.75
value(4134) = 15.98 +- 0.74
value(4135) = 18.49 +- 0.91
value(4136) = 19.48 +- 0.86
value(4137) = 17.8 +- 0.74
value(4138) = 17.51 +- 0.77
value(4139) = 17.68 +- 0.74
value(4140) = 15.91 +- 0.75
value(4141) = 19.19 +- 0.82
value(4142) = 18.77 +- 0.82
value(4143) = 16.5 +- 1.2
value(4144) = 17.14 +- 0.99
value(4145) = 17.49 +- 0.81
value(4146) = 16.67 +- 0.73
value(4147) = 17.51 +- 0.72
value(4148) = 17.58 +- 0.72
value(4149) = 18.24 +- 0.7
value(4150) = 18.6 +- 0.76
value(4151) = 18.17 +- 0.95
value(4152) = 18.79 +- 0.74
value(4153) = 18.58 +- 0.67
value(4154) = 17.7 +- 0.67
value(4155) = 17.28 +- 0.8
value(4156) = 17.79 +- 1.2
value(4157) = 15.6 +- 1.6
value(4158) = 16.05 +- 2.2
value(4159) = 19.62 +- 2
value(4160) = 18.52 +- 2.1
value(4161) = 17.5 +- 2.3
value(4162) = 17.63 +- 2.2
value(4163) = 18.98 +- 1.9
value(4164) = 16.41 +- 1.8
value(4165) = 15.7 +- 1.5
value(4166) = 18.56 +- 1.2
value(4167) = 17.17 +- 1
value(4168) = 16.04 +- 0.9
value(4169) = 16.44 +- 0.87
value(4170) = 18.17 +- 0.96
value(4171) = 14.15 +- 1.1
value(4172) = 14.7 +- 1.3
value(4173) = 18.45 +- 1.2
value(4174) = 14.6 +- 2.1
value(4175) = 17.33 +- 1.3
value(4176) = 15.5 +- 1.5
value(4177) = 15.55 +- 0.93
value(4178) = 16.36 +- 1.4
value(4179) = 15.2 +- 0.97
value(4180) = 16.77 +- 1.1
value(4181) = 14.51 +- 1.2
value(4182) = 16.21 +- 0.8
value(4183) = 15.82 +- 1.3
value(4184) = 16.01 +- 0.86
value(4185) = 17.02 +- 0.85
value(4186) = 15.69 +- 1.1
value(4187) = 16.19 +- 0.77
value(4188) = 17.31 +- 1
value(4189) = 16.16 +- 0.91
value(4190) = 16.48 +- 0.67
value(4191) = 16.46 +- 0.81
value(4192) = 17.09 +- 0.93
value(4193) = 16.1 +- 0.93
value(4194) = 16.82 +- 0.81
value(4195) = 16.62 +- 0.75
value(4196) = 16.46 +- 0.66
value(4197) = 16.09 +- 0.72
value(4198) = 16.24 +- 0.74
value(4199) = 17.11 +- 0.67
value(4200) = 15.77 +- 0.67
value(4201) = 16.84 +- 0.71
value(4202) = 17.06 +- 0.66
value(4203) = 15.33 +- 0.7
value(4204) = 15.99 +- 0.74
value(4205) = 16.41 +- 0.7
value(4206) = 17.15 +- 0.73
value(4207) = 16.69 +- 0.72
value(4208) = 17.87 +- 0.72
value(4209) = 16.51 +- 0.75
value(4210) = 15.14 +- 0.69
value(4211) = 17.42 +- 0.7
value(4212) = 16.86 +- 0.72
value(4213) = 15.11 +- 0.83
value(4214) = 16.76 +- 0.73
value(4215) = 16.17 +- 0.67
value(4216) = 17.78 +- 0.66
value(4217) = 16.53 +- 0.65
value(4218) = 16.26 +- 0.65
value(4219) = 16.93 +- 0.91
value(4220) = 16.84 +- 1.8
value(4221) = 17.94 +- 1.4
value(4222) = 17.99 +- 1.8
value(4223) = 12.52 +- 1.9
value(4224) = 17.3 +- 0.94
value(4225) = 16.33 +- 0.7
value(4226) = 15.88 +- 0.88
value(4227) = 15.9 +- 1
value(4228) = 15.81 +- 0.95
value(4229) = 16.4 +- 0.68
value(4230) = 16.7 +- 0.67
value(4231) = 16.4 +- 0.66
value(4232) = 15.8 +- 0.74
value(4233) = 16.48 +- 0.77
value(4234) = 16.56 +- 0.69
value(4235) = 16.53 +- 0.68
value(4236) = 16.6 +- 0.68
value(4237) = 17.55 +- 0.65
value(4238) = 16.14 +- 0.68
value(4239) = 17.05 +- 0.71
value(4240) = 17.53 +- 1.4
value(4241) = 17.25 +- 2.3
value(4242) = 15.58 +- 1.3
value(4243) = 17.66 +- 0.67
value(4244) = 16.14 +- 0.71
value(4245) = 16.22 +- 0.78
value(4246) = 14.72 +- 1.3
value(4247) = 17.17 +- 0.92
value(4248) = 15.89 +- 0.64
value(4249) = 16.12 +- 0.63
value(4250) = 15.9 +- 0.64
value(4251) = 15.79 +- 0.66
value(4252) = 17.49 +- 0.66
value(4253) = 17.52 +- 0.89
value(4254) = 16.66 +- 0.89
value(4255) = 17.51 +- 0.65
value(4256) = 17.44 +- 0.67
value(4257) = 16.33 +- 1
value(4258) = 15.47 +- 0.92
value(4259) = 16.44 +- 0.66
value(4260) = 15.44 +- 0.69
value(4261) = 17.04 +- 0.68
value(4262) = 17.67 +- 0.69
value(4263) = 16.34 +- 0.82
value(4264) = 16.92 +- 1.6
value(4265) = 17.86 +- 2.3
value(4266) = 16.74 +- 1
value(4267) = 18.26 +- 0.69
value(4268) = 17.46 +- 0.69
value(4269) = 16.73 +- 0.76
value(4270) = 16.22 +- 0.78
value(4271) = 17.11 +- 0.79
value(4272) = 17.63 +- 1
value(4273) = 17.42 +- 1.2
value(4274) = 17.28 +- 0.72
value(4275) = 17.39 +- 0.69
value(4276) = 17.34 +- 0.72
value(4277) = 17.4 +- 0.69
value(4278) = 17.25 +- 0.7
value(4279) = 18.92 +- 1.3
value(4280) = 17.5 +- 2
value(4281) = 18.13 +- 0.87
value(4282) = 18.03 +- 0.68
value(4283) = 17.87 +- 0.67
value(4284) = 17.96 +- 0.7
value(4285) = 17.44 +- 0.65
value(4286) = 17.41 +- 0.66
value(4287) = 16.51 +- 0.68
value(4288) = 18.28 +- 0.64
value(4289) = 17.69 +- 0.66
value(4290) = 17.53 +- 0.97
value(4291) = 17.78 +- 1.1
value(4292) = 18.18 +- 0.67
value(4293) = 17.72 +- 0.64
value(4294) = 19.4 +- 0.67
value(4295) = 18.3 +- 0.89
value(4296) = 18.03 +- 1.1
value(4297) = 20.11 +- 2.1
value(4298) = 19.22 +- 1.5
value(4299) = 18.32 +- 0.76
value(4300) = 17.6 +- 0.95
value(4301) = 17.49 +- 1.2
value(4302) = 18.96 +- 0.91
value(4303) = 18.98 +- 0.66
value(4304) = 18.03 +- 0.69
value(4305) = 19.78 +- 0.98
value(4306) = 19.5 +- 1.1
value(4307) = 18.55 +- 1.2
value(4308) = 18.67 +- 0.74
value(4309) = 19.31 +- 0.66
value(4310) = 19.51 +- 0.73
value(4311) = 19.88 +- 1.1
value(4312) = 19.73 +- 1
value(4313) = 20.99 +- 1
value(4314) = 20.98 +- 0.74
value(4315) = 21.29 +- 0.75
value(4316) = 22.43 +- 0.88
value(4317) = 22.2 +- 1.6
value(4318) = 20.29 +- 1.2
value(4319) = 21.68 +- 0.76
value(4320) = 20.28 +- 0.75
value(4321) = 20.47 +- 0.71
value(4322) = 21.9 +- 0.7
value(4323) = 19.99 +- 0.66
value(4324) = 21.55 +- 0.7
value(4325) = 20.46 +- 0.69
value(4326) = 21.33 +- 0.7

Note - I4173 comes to 0.10 mag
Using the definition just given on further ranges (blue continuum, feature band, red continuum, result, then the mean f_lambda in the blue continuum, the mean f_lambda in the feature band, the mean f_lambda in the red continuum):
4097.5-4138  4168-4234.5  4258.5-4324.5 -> 0.13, 18.4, 16.3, 18.5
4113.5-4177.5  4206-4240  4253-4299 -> 0.06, 17.6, 16.5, 17.5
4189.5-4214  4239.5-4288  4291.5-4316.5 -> 0.07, 16.5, 17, 19.2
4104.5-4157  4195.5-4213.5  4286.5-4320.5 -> 0.13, 18.1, 16.4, 19.2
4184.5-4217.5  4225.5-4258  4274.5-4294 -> 0.04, 16.5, 16.5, 17.7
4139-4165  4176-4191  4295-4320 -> 0.13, 17.7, 16.1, 19.6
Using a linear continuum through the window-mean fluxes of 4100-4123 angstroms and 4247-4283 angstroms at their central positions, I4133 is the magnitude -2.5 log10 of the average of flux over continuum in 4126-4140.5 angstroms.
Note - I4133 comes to 0.06 mag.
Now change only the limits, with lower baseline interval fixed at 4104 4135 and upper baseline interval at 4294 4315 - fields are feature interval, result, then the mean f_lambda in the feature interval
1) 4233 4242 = 0.126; 16.8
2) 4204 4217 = 0.131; 16.6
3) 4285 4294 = 0.081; 17.7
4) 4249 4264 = 0.141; 16.6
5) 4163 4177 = 0.131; 16.5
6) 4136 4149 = 0.053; 17.6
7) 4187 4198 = 0.133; 16.5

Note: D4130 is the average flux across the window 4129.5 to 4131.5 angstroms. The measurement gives 16.9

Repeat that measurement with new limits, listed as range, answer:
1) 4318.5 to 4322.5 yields 21.1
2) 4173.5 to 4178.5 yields 15.9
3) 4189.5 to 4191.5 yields 16.5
